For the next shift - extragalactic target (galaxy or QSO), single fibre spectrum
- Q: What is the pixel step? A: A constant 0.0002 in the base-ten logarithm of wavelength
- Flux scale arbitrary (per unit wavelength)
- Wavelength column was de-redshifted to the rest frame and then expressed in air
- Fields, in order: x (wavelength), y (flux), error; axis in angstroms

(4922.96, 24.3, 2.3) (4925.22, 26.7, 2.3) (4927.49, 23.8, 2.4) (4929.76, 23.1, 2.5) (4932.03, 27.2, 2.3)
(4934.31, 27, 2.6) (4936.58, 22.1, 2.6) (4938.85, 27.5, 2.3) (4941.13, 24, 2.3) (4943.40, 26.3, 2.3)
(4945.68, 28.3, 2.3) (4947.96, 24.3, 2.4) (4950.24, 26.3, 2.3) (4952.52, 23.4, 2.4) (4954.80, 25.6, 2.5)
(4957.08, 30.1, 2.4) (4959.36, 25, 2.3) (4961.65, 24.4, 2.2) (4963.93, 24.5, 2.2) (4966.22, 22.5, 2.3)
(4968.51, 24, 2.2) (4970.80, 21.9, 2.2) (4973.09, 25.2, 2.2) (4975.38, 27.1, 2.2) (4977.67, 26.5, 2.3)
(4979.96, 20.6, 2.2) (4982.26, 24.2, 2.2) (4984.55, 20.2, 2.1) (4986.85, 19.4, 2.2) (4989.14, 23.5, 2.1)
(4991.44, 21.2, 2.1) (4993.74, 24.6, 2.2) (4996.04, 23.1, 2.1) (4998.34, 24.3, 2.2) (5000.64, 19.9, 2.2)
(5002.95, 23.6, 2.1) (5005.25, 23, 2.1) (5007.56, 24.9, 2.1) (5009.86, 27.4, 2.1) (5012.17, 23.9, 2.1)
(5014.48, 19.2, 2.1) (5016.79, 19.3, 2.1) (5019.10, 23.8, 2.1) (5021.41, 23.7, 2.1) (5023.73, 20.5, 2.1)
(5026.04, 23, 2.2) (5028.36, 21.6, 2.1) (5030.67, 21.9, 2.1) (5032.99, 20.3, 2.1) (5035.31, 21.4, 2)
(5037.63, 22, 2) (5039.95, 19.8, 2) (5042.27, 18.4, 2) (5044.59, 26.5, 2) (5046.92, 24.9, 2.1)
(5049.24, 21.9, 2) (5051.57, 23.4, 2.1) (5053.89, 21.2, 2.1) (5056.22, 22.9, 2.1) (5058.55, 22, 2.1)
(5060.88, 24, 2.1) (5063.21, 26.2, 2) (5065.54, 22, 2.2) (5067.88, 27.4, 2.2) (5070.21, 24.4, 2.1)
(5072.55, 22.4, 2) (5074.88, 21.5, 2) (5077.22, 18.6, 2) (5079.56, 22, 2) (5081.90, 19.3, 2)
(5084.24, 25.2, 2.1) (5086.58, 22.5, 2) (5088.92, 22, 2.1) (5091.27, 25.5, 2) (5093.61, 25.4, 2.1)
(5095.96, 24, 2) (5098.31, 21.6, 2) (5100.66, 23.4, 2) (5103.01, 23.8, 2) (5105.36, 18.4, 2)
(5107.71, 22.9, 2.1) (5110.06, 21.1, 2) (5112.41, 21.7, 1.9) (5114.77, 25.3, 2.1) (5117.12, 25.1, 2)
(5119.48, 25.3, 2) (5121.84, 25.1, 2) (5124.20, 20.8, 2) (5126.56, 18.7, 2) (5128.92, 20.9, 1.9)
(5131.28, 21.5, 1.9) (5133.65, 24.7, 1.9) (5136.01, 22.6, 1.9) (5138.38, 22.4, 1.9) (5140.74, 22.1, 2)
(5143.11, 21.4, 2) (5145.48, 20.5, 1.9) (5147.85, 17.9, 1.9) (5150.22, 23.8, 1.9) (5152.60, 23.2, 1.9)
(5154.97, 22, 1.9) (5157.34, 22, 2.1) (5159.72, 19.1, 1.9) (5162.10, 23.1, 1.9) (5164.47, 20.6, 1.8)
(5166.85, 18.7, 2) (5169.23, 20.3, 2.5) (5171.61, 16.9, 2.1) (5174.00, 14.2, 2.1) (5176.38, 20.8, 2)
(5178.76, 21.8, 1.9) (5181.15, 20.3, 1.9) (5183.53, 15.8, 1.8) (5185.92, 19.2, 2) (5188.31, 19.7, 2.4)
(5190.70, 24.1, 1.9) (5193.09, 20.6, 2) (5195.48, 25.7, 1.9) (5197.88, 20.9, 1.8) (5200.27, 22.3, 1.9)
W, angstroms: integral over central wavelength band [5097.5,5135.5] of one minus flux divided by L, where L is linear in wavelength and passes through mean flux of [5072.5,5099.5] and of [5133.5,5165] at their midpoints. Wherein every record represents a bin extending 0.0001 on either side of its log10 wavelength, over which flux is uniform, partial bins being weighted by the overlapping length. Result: -0.7 angstroms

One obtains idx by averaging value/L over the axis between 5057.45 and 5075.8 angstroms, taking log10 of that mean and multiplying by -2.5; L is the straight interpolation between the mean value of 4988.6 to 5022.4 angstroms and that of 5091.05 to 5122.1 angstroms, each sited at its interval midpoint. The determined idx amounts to -0.03 mag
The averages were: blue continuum 23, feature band 23.8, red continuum 23.4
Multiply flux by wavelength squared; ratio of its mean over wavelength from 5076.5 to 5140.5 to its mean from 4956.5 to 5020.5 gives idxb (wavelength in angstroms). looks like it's 1.0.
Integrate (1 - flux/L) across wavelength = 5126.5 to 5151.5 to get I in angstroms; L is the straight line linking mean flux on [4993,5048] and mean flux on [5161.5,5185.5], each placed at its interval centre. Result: -2.2 angstroms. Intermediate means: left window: 22.5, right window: 19.2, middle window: 21.6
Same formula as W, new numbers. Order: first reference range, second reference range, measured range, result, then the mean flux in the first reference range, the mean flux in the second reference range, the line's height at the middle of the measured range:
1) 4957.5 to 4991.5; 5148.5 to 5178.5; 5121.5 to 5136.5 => -0.6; 23.6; 20.4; 21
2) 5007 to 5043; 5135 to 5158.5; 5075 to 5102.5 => -1.0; 21.9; 21.8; 21.9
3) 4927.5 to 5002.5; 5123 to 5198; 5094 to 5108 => -0.4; 24.3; 20.8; 21.9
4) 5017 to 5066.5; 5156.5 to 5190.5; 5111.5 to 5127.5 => -1.9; 22.4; 19.6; 20.7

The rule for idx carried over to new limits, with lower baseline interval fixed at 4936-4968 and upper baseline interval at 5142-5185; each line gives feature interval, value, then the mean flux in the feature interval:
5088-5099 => -0.09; 23.8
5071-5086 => 0.03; 21.6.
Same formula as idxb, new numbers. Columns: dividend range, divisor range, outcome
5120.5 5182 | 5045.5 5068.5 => 0.93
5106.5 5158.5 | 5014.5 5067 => 1.04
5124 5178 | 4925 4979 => 0.89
